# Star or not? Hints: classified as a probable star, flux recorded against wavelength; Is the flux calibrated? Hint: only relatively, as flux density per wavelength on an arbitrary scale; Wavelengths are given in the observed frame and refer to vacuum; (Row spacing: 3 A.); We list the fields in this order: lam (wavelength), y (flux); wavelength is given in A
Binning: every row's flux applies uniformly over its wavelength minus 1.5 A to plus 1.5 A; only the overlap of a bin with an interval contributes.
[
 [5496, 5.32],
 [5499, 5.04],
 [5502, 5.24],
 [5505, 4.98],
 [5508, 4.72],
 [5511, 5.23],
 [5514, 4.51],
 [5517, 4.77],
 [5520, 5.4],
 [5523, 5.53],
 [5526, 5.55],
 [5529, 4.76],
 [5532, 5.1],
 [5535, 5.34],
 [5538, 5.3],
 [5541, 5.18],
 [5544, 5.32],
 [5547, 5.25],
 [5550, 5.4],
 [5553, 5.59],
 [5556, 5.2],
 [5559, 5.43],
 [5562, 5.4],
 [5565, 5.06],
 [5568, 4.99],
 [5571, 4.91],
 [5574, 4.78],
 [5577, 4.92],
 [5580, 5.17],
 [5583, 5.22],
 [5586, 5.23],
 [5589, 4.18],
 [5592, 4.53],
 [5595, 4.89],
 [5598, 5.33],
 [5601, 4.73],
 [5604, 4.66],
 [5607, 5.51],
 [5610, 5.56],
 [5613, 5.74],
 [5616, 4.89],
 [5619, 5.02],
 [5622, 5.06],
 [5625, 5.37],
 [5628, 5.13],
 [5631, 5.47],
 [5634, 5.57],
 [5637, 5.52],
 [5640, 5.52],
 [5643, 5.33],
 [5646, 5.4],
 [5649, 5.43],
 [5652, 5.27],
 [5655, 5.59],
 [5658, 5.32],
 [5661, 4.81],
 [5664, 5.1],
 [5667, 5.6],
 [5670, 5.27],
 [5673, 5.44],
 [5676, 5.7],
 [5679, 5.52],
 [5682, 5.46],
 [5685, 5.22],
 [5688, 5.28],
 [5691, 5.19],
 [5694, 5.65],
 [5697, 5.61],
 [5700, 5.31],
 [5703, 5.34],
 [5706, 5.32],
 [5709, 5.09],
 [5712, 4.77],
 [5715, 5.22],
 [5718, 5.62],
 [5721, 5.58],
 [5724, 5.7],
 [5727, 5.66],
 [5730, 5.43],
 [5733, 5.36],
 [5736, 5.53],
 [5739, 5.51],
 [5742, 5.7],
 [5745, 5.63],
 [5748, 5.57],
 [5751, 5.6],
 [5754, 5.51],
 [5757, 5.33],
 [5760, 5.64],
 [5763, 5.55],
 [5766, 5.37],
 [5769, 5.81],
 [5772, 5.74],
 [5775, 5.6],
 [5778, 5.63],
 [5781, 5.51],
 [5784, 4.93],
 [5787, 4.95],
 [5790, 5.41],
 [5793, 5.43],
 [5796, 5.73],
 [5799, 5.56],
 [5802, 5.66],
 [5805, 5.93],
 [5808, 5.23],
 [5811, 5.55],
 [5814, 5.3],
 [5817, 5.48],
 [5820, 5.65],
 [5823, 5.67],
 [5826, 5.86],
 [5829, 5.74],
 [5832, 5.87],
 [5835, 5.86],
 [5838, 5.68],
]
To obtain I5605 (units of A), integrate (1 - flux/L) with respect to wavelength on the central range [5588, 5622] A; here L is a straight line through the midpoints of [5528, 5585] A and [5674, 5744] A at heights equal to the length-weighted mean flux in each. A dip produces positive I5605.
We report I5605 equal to 1.6 A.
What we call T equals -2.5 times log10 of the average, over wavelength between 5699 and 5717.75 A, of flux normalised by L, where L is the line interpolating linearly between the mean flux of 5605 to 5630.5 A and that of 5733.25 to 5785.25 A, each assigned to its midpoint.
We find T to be 0.05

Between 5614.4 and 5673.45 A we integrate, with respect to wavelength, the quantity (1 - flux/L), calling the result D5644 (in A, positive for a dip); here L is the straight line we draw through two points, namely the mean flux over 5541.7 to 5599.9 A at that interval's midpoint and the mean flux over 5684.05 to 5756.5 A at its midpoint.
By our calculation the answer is -0.5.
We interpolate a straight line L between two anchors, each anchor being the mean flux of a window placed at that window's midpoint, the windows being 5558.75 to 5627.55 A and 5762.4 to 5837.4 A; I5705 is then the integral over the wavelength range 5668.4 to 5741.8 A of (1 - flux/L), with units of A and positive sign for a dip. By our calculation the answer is -1.10 A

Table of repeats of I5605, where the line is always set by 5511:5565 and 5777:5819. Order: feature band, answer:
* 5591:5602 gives 0.8 A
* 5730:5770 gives -1.0 A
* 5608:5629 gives 0.1 A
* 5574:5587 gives 0.4 A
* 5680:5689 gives 0.0 A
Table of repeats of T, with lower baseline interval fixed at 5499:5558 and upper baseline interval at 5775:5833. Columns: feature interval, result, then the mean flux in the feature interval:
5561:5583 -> 0.041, 5.04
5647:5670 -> 0.008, 5.3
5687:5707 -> 0.000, 5.39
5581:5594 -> 0.096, 4.81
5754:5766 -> -0.003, 5.49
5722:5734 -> -0.023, 5.55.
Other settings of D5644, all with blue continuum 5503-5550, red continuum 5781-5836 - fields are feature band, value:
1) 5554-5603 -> 2.0 A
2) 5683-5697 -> 0.0 A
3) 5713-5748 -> -0.6 A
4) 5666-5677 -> -0.3 A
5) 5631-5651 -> -0.6 A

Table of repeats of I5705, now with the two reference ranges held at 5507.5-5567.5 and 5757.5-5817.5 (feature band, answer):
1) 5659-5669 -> 0.3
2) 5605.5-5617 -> -0.3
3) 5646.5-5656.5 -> -0.2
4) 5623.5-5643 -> -0.4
